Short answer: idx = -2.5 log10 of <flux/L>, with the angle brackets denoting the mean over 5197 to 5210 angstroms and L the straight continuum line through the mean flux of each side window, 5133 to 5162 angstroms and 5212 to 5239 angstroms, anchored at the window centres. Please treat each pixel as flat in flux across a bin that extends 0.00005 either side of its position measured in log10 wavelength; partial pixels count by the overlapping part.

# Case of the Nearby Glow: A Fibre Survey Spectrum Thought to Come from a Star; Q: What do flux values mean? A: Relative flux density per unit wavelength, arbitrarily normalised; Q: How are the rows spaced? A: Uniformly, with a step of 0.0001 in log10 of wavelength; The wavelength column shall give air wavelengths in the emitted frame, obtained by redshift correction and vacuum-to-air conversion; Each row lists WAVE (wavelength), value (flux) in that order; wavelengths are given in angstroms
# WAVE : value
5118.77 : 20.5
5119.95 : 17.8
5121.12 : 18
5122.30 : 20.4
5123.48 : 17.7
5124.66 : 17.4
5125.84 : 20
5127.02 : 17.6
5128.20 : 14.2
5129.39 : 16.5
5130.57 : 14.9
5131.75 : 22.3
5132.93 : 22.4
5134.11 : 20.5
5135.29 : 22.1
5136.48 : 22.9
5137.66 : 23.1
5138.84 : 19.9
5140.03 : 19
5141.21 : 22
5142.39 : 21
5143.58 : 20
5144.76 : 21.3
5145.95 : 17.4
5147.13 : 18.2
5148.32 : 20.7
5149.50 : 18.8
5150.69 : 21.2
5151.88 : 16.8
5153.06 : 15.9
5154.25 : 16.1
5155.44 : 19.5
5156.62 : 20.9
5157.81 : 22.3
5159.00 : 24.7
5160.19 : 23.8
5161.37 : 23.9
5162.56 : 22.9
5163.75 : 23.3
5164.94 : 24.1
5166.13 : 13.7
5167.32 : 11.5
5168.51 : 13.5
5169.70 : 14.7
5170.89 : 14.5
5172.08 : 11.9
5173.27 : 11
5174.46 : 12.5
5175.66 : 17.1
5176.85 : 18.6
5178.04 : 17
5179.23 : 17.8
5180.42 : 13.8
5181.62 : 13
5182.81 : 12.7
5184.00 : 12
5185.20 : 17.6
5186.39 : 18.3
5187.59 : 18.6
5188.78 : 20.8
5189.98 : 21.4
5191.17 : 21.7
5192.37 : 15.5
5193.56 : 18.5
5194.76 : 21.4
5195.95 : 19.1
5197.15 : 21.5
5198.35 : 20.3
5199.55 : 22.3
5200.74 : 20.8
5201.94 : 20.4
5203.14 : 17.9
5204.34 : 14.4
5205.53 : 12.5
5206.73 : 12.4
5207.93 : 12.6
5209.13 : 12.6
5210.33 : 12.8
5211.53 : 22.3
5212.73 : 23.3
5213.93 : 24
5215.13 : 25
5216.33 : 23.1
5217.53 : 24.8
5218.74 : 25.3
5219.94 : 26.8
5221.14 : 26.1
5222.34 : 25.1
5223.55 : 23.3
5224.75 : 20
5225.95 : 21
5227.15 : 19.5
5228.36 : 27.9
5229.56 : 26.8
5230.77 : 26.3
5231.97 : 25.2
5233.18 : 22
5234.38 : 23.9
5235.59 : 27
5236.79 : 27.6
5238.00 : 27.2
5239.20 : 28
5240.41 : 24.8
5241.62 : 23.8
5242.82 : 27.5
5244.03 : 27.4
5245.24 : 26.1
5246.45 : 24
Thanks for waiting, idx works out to 0.36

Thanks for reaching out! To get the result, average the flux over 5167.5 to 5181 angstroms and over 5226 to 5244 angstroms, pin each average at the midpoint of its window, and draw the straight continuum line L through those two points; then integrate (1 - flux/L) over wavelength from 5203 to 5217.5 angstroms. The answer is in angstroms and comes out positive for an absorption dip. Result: 2.2 angstroms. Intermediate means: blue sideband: 14.7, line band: 18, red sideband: 25.5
